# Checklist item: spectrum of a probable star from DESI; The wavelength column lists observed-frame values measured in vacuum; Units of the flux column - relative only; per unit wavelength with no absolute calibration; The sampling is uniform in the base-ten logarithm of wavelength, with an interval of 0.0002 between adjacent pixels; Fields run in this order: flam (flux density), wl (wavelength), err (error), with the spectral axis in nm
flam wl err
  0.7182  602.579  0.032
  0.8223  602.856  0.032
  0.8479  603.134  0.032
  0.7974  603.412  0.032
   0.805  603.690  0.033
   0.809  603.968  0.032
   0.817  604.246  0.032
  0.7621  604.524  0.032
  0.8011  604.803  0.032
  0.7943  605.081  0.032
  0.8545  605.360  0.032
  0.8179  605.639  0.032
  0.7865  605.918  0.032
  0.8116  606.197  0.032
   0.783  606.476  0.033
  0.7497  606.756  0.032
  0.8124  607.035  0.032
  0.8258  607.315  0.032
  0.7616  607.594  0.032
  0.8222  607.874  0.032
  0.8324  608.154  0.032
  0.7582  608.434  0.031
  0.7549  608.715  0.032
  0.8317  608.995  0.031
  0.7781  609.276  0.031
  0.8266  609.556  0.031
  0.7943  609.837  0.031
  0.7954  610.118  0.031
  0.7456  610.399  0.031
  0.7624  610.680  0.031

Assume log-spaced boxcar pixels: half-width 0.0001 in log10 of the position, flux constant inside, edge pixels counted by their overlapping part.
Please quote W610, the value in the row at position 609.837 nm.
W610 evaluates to 0.7943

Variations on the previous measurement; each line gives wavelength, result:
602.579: 0.7182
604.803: 0.8011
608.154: 0.8324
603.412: 0.7974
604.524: 0.7621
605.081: 0.7943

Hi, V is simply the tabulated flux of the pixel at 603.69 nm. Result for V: 0.805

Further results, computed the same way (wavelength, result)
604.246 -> 0.817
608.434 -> 0.7582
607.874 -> 0.8222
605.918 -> 0.7865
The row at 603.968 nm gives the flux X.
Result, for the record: 0.809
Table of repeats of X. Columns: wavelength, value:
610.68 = 0.7624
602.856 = 0.8223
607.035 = 0.8124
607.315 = 0.8258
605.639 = 0.8179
